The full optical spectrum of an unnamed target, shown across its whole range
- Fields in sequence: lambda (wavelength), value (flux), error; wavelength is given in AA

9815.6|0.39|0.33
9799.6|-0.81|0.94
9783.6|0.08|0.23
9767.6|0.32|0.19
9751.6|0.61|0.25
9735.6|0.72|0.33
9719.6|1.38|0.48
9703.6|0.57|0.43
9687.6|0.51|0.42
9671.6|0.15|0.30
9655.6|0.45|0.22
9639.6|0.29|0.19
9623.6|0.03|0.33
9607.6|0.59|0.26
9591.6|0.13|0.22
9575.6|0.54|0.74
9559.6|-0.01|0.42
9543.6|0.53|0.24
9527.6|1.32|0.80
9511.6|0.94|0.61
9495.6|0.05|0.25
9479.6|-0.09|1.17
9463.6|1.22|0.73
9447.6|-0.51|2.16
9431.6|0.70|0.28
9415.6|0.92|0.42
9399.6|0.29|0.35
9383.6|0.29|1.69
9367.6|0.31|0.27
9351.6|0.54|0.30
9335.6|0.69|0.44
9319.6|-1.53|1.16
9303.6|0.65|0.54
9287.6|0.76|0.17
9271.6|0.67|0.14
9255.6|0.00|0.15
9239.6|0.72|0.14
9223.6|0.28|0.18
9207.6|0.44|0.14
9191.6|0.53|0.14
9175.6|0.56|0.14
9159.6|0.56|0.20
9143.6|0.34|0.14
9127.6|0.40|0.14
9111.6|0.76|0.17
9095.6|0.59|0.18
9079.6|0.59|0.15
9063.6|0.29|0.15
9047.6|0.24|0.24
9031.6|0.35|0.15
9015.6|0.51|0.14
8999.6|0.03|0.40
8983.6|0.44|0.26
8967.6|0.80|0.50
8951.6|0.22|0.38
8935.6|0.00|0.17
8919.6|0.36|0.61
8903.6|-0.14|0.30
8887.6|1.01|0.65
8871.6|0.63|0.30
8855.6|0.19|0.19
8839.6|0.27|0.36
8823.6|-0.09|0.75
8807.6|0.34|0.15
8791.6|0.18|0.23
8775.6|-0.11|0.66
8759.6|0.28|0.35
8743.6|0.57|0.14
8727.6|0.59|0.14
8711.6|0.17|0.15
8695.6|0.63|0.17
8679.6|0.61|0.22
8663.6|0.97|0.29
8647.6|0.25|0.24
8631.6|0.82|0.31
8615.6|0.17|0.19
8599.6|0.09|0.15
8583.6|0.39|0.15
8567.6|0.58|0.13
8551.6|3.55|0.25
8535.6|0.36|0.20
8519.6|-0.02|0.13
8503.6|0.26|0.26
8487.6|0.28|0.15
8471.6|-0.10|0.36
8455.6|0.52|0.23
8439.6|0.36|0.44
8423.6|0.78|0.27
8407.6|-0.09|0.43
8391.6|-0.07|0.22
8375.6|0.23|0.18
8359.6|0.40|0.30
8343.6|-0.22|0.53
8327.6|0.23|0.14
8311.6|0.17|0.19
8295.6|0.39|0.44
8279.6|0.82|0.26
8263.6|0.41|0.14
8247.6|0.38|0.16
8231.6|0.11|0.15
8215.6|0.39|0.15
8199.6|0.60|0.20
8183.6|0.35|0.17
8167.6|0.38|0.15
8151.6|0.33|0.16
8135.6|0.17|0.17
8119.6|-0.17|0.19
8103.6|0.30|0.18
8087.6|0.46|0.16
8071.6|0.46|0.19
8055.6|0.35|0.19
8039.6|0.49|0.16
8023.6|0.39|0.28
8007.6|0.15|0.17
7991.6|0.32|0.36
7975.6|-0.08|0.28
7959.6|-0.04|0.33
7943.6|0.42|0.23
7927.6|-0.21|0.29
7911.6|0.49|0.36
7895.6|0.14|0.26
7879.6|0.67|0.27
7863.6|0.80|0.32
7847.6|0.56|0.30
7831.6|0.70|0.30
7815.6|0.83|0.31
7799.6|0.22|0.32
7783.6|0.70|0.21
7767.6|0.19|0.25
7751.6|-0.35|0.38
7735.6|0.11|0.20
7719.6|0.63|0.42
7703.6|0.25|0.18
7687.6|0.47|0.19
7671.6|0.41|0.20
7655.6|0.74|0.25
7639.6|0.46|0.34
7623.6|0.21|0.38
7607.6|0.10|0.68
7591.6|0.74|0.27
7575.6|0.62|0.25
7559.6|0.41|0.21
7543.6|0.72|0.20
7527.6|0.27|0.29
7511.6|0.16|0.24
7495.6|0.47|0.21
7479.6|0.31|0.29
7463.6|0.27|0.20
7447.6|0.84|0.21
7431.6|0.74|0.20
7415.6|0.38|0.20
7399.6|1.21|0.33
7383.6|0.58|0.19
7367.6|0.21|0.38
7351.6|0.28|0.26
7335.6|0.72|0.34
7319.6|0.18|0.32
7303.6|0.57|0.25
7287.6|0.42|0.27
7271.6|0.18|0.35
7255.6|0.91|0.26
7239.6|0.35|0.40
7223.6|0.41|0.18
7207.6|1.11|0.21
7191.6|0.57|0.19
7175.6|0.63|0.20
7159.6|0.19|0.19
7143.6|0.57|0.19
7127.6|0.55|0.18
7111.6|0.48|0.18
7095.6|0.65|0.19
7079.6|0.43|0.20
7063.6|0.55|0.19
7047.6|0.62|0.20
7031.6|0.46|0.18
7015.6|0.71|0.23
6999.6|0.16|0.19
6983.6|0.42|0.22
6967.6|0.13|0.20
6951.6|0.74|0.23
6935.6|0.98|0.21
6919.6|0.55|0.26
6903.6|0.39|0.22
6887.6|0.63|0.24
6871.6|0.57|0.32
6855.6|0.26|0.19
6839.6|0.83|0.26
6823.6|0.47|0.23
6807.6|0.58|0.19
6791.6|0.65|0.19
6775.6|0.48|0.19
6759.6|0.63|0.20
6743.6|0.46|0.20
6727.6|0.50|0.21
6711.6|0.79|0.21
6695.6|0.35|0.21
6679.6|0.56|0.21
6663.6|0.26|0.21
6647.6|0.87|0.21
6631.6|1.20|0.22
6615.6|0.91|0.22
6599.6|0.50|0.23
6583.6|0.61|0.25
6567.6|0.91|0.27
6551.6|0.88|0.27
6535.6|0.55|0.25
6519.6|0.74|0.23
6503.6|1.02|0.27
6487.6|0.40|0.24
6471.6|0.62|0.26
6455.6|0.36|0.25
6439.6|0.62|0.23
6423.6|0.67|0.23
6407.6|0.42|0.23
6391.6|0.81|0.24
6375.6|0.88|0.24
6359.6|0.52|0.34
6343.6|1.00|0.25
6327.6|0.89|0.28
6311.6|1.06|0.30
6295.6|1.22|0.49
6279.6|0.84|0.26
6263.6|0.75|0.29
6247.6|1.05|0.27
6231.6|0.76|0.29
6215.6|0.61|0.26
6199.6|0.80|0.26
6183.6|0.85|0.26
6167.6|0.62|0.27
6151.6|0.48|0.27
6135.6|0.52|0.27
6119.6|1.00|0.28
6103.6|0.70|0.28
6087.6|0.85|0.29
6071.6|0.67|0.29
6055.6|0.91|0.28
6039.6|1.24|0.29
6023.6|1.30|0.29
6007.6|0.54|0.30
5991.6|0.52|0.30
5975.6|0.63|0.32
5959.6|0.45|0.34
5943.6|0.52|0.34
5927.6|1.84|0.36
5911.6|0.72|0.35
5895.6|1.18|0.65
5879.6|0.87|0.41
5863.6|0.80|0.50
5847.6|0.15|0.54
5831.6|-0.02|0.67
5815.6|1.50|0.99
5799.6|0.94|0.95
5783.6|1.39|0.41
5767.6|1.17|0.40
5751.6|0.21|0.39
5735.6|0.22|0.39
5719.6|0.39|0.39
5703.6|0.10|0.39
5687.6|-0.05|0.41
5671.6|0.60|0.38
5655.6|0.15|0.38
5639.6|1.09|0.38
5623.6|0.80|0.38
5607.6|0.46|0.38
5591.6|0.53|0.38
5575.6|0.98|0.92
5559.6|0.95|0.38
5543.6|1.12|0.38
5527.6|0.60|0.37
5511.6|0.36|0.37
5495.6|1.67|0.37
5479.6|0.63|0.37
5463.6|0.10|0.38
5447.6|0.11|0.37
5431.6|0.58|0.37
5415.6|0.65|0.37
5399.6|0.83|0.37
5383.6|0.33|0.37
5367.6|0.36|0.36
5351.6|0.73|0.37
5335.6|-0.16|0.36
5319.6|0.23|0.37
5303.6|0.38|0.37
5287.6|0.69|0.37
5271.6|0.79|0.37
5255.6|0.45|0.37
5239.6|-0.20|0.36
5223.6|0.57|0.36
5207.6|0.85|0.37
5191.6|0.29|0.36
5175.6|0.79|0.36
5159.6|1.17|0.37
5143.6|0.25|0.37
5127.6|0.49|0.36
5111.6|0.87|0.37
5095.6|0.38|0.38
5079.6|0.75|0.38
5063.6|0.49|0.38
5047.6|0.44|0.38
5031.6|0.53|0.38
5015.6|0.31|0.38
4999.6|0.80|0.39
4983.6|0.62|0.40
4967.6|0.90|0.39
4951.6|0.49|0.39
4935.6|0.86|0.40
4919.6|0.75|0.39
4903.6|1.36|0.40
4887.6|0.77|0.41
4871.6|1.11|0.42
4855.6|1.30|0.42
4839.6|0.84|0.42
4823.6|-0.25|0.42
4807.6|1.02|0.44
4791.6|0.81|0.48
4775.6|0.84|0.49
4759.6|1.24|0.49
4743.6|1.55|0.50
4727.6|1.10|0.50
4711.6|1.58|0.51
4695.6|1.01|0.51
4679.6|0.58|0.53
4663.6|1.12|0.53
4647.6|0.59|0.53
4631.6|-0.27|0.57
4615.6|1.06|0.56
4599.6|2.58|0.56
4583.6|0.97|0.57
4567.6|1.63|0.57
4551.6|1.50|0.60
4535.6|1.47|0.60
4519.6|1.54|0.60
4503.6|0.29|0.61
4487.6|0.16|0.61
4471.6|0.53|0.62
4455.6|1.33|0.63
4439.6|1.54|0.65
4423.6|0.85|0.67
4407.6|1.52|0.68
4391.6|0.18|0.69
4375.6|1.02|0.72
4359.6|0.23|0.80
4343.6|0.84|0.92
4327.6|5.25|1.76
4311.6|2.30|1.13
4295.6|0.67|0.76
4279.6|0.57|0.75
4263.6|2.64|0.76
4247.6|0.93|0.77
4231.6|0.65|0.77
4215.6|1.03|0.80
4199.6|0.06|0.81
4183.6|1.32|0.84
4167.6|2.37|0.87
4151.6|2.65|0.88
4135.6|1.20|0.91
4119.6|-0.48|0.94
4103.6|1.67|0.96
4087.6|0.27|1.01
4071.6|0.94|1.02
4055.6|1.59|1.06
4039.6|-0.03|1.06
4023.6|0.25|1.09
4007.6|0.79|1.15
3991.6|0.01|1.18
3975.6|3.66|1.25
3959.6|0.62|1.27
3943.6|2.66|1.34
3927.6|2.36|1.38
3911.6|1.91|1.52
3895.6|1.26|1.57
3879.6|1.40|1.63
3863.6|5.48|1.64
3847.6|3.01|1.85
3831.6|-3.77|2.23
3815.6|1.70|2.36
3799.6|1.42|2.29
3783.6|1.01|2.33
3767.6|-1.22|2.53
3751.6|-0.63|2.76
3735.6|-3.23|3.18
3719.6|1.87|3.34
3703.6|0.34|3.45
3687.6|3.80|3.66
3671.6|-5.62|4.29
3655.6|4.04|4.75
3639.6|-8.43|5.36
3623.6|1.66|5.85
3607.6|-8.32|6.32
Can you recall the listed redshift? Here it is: 1.294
